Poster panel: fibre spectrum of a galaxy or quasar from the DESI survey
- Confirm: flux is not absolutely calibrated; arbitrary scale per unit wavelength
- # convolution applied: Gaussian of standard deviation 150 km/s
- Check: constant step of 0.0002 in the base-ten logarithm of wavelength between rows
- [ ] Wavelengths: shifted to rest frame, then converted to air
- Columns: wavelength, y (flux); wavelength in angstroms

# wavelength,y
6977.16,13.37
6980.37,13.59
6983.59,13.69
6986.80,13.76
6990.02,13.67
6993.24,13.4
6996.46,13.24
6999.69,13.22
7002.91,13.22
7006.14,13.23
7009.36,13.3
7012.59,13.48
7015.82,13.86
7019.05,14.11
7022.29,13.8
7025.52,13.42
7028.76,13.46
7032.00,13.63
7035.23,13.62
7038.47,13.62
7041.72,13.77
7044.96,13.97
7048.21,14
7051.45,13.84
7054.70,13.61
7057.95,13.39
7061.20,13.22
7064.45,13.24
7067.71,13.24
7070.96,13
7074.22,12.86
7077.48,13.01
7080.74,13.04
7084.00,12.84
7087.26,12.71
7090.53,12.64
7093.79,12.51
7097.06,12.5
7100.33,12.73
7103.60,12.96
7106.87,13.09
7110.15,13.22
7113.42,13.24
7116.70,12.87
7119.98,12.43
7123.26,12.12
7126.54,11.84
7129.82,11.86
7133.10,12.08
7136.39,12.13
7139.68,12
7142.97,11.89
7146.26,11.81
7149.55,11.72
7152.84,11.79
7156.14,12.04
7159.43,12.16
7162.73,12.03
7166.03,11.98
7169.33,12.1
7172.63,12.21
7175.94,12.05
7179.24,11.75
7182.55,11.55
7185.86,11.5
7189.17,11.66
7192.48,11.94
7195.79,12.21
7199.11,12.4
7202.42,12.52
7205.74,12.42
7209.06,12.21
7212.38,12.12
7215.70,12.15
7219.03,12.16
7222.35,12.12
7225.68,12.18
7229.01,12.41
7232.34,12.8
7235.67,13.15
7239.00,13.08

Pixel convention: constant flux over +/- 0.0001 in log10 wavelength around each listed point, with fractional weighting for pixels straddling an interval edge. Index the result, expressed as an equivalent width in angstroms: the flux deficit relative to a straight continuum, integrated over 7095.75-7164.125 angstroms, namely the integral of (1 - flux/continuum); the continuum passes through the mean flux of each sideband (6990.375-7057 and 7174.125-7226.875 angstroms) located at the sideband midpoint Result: 1.96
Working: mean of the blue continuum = 13.6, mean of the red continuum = 12.1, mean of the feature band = 12.3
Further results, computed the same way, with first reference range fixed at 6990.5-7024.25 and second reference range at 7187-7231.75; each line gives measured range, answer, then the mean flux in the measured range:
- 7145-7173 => 1.2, 12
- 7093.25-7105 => 0.2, 12.7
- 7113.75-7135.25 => 0.8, 12.3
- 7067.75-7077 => 0.1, 13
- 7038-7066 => -0.9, 13.6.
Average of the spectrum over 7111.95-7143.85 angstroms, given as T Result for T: 12.2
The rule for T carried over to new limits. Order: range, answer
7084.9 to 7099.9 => 12.6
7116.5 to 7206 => 12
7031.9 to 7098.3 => 13.2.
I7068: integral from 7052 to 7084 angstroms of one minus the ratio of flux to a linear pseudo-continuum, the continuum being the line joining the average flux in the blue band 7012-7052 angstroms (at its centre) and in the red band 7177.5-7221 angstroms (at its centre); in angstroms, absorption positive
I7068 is 0.5 angstroms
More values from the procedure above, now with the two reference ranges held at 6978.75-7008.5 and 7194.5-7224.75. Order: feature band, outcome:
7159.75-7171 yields 0.4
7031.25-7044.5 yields -0.5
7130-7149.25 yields 1.0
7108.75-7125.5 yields 0.0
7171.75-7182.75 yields 0.5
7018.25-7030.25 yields -0.4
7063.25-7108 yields 0.2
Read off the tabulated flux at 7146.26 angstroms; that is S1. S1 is 11.81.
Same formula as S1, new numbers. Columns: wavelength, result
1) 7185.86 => 11.5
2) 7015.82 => 13.86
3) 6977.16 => 13.37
